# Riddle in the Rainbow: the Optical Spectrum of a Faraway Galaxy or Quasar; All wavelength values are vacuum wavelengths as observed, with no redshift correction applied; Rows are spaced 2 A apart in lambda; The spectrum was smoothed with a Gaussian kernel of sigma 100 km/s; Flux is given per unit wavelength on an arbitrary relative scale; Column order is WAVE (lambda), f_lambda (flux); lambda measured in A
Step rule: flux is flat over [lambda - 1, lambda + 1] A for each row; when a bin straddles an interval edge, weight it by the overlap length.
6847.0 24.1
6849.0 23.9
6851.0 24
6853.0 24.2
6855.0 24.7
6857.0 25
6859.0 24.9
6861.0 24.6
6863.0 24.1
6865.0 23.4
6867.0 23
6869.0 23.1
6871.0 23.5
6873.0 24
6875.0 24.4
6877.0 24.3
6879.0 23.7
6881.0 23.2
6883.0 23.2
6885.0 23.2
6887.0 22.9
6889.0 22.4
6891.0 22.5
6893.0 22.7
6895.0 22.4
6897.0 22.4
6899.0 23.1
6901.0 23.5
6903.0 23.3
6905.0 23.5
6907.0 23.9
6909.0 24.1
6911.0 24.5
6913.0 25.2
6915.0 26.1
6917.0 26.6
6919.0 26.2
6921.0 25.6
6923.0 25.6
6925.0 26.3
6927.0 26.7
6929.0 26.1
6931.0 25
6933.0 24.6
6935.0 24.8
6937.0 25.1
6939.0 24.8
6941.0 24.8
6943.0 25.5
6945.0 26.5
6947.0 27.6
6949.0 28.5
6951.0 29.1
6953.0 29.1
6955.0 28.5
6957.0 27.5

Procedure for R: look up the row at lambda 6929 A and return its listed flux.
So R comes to 26.1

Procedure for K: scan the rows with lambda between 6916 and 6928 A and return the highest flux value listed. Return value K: 26.7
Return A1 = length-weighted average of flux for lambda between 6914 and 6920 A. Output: 26.3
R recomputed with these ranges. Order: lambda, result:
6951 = 29.1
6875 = 24.4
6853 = 24.2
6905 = 23.5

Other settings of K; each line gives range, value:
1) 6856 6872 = 25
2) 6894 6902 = 23.5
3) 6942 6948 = 27.6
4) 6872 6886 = 24.4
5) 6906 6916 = 26.1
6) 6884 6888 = 23.2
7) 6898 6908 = 23.9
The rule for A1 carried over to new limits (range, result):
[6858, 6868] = 24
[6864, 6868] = 23.2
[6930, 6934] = 24.8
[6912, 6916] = 25.6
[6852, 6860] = 24.7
